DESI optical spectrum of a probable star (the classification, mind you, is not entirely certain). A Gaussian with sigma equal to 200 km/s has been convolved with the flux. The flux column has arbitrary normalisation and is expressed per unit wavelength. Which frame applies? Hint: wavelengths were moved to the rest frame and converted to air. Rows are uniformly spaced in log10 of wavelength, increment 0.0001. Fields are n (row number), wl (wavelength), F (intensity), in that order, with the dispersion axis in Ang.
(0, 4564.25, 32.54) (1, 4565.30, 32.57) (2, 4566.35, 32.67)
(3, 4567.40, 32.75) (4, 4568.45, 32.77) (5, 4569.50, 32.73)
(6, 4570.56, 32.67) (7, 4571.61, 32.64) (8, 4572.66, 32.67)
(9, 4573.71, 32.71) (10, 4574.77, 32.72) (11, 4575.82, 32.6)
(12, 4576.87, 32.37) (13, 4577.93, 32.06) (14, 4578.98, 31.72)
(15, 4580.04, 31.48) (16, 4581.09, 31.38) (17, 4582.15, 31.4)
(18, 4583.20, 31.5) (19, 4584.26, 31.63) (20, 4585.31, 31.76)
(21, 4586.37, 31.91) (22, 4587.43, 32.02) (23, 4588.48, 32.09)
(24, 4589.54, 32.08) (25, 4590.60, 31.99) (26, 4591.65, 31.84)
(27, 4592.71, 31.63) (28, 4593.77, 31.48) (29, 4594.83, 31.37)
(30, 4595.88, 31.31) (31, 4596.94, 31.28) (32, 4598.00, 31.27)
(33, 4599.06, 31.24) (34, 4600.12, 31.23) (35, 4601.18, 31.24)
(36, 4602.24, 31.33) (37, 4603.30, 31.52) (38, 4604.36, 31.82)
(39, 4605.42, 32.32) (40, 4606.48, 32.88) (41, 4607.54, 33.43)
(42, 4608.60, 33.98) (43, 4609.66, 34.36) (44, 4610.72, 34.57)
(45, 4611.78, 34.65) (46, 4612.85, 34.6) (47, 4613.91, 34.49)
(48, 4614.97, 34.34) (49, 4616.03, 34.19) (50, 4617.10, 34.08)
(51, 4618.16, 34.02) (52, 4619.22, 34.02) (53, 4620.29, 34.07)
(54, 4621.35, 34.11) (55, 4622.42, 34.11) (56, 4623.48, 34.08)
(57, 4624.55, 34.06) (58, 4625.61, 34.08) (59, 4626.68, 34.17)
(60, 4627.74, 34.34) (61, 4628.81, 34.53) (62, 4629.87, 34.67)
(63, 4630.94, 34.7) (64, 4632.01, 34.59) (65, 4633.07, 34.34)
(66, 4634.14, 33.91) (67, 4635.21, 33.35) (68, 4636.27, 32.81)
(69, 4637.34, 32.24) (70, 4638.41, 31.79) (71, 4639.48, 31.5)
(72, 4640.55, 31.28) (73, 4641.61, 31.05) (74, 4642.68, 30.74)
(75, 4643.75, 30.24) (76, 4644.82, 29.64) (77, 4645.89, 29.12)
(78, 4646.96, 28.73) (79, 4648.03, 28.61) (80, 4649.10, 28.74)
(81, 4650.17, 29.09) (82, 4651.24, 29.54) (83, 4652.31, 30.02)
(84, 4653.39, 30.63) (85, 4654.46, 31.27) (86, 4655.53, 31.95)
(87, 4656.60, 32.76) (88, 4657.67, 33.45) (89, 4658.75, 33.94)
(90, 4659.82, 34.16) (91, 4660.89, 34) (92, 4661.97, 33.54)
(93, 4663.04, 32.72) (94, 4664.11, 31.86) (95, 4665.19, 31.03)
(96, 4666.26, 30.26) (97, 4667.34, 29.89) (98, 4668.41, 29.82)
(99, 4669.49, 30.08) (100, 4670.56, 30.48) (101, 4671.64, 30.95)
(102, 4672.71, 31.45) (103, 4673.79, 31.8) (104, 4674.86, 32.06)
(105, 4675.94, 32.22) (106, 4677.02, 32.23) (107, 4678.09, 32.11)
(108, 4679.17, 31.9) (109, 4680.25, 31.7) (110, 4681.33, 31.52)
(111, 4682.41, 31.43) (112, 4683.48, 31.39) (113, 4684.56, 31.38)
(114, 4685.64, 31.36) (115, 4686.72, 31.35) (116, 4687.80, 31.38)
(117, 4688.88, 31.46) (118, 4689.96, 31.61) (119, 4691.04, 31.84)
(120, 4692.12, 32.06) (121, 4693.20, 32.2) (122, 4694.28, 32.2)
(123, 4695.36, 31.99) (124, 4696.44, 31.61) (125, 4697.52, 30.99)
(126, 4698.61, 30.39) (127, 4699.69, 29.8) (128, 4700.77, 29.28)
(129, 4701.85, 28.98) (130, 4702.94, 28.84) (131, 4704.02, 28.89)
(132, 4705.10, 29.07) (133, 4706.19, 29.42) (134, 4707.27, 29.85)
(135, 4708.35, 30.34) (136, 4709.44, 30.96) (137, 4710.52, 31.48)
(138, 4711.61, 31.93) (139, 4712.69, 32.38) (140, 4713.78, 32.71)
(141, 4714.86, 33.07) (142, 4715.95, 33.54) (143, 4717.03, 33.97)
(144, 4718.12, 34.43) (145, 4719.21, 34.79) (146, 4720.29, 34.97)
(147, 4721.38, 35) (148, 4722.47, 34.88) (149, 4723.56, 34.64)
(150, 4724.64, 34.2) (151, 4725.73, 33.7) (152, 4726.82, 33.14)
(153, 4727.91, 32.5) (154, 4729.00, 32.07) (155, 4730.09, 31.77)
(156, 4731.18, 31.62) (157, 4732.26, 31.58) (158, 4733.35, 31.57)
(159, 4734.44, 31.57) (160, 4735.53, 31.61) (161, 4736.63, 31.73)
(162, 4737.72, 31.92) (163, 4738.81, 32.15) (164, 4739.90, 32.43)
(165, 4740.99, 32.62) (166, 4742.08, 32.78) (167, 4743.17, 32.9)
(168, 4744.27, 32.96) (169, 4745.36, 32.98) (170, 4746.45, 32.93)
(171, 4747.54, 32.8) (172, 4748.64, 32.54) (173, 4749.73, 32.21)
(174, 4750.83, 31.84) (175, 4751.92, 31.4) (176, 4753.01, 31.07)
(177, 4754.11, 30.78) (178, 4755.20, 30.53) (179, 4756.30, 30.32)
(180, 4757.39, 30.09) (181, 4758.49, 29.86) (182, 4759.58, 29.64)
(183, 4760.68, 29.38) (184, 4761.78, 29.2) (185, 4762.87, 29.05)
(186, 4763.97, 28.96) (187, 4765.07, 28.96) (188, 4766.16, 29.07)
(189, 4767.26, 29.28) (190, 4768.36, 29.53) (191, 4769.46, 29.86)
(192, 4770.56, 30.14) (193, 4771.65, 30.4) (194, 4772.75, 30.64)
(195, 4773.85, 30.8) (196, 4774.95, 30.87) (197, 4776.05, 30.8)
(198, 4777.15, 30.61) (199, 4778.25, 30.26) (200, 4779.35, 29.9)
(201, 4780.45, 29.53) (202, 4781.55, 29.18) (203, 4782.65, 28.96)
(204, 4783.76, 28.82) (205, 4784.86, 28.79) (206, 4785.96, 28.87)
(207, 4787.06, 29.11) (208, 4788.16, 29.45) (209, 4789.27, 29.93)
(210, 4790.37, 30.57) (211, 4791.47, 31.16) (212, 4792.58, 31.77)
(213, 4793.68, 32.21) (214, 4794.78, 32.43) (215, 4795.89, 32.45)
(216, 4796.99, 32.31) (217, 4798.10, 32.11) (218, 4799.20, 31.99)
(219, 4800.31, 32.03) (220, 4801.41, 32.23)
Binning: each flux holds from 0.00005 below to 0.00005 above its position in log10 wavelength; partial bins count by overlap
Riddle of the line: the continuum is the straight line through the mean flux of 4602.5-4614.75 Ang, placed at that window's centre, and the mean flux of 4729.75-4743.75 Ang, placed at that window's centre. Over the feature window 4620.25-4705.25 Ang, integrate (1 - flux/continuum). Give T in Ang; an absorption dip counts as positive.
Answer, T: 3.0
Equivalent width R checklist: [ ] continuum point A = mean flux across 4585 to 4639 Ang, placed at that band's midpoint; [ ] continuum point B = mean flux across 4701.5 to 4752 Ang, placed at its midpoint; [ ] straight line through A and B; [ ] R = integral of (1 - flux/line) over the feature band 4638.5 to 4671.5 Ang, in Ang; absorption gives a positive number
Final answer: 1.8 Ang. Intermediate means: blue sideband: 33.1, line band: 31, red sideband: 32.3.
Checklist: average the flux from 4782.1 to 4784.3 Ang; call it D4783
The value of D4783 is 28.8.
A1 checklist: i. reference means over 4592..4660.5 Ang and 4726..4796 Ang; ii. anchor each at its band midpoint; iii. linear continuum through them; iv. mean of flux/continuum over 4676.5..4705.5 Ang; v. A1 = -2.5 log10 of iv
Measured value 0.022 mag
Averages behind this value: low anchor 32.5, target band 31.1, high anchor 30.9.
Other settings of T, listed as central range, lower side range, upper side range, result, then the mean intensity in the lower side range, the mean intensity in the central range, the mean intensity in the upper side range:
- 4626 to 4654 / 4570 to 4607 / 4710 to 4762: 0.3 Ang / 31.9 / 31.7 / 32.3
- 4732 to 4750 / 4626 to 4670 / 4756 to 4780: -1.2 Ang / 31.8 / 32.3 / 29.9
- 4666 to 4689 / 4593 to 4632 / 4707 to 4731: 1.3 Ang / 33.3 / 31.3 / 33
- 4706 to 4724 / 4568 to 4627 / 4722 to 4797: -0.8 Ang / 32.7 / 32.9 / 31.1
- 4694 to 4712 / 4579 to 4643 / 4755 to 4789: 0.4 Ang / 32.8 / 30.3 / 29.7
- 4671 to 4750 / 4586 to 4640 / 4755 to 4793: -2.3 Ang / 33.1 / 32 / 29.8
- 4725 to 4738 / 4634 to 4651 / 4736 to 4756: -0.1 Ang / 30.7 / 32.1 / 32.1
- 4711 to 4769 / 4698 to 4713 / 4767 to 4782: -3.5 Ang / 30.1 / 31.9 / 30.2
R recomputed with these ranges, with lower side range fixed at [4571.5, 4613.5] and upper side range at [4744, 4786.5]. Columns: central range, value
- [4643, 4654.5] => 0.7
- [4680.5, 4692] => -0.1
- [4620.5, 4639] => -1.2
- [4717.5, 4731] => -1.3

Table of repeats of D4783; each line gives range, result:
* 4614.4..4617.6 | 34.2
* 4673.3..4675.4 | 32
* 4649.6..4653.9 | 29.8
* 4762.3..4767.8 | 29.1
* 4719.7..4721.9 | 35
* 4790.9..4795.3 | 31.9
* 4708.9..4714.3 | 31.9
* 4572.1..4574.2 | 32.8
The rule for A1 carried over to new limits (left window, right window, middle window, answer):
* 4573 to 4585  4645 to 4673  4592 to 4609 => 0.00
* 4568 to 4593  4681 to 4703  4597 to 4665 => -0.03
